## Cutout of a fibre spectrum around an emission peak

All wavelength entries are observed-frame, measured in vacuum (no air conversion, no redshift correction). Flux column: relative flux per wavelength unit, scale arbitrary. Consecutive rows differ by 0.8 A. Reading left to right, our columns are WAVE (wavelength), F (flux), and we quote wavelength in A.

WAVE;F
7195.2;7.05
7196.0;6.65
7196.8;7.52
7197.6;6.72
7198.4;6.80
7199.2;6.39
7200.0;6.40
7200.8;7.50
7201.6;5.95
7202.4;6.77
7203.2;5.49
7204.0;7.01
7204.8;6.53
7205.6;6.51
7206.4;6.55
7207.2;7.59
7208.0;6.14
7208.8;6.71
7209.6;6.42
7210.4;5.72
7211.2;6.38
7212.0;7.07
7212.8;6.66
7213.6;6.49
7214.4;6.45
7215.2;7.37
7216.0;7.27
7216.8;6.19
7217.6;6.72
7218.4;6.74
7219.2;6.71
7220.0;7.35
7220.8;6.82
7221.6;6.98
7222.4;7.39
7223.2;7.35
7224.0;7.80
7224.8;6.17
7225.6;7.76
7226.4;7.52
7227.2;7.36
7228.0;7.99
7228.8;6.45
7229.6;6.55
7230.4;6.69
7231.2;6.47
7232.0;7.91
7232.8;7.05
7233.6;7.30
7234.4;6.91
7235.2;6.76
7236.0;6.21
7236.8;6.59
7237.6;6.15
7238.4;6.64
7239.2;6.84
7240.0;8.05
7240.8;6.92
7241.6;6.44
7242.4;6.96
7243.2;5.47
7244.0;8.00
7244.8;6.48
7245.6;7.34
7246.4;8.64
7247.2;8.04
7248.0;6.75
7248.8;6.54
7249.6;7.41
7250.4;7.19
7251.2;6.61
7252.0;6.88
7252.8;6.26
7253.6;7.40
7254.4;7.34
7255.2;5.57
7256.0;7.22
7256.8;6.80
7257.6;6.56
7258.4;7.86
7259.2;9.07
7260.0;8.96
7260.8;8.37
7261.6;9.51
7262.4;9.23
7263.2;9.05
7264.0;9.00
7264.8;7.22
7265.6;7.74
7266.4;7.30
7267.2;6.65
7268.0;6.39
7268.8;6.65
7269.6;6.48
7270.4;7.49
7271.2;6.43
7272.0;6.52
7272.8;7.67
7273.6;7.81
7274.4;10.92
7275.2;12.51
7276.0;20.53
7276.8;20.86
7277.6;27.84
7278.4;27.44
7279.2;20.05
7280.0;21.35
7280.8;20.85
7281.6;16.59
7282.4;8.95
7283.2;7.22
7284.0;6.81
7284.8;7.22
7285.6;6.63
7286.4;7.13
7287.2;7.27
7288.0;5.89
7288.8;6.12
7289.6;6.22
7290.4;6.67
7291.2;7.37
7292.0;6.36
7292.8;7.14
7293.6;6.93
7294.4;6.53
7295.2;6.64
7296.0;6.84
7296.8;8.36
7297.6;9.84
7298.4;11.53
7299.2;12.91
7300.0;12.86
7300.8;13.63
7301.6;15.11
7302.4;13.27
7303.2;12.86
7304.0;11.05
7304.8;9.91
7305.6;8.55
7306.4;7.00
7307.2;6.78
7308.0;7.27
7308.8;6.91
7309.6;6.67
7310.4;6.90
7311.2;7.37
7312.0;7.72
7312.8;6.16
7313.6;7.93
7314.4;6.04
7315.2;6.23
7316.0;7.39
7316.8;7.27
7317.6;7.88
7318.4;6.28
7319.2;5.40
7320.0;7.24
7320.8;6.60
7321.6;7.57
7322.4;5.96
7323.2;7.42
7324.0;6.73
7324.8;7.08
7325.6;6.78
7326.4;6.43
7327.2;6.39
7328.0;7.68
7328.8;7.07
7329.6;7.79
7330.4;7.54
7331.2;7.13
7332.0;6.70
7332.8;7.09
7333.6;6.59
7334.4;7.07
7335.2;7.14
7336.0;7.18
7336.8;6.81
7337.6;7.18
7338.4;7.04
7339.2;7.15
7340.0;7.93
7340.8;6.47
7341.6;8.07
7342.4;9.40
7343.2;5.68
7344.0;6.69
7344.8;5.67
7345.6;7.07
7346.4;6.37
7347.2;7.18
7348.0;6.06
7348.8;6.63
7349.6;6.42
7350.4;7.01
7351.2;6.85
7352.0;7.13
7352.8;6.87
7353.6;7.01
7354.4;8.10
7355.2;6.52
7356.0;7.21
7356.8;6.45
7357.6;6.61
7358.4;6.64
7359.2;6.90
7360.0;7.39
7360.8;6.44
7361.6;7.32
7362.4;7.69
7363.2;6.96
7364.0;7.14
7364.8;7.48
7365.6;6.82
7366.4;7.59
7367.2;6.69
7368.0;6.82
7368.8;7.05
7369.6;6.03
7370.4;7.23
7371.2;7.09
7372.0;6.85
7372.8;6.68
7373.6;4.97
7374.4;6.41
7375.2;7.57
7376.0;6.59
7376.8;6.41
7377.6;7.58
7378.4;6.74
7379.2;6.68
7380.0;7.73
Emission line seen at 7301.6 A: [N II]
